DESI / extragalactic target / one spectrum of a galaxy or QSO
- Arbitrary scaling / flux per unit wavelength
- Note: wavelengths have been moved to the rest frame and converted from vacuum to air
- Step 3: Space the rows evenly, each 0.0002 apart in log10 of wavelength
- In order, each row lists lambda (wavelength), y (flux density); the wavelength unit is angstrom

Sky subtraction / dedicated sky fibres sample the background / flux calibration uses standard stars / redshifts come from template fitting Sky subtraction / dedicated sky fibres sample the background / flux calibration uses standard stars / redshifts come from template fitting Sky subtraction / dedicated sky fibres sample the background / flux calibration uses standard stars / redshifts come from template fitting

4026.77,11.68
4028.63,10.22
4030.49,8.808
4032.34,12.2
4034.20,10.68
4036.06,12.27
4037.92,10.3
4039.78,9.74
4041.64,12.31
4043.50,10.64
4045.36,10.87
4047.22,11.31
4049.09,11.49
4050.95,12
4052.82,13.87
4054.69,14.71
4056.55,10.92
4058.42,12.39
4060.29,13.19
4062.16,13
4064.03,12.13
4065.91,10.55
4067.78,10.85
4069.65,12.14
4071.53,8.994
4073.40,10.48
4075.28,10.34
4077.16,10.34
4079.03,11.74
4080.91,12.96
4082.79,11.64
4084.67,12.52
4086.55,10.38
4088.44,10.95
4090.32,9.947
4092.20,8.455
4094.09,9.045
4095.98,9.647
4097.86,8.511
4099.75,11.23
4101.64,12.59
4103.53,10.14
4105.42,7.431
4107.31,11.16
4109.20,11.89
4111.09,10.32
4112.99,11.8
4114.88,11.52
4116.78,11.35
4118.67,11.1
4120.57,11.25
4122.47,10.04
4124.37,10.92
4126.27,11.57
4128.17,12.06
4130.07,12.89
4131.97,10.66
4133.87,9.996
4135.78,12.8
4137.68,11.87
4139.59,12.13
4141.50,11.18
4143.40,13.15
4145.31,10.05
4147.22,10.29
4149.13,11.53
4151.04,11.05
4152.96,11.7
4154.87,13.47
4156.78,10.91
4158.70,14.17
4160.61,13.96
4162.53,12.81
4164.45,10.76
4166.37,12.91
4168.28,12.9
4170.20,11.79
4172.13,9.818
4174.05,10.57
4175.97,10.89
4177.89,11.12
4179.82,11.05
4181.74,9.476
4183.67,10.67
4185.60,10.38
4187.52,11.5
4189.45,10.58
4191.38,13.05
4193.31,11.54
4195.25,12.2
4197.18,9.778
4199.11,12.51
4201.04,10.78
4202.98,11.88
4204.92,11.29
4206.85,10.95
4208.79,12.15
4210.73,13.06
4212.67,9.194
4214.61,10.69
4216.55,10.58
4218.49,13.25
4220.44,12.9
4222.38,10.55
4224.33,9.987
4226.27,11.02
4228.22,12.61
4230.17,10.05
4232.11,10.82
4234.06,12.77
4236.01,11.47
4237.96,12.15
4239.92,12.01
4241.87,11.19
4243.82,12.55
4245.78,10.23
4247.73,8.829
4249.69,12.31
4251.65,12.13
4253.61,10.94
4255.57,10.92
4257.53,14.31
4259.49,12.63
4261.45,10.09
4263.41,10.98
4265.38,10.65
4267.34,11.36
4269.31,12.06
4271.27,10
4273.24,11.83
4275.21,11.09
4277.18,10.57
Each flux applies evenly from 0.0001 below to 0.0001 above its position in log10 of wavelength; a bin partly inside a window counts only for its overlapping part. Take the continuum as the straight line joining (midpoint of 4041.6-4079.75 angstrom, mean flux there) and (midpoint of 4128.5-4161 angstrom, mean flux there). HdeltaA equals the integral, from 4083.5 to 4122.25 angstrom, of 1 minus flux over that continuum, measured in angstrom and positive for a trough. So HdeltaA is 3.9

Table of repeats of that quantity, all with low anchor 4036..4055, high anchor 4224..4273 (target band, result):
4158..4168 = -1.2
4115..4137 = 0.4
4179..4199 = 0.7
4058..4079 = 0.6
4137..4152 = 0.2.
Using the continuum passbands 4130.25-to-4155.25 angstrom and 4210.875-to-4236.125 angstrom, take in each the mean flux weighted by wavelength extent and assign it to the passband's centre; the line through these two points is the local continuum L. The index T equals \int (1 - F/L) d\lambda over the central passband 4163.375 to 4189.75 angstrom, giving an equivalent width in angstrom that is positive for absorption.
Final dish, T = 0.9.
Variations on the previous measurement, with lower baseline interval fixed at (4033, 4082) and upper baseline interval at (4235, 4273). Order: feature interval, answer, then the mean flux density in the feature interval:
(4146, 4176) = -1.0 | 11.9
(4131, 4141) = 0.0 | 11.5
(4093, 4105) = 1.5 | 10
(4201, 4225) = 0.2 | 11.4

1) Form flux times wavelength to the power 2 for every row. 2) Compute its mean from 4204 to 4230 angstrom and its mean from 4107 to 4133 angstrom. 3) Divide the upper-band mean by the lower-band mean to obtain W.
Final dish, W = 1.1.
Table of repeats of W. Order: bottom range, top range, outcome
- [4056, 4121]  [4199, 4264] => 1.12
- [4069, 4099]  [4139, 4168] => 1.19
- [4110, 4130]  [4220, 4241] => 1.07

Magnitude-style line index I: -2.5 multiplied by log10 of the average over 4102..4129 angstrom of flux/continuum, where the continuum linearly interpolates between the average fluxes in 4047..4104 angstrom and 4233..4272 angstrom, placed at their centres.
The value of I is 0.036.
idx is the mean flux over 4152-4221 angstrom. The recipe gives 11.6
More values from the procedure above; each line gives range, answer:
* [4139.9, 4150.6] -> 11.3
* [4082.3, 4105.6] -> 10.3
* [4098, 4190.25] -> 11.3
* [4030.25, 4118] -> 11.1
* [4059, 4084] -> 11.4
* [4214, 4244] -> 11.5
